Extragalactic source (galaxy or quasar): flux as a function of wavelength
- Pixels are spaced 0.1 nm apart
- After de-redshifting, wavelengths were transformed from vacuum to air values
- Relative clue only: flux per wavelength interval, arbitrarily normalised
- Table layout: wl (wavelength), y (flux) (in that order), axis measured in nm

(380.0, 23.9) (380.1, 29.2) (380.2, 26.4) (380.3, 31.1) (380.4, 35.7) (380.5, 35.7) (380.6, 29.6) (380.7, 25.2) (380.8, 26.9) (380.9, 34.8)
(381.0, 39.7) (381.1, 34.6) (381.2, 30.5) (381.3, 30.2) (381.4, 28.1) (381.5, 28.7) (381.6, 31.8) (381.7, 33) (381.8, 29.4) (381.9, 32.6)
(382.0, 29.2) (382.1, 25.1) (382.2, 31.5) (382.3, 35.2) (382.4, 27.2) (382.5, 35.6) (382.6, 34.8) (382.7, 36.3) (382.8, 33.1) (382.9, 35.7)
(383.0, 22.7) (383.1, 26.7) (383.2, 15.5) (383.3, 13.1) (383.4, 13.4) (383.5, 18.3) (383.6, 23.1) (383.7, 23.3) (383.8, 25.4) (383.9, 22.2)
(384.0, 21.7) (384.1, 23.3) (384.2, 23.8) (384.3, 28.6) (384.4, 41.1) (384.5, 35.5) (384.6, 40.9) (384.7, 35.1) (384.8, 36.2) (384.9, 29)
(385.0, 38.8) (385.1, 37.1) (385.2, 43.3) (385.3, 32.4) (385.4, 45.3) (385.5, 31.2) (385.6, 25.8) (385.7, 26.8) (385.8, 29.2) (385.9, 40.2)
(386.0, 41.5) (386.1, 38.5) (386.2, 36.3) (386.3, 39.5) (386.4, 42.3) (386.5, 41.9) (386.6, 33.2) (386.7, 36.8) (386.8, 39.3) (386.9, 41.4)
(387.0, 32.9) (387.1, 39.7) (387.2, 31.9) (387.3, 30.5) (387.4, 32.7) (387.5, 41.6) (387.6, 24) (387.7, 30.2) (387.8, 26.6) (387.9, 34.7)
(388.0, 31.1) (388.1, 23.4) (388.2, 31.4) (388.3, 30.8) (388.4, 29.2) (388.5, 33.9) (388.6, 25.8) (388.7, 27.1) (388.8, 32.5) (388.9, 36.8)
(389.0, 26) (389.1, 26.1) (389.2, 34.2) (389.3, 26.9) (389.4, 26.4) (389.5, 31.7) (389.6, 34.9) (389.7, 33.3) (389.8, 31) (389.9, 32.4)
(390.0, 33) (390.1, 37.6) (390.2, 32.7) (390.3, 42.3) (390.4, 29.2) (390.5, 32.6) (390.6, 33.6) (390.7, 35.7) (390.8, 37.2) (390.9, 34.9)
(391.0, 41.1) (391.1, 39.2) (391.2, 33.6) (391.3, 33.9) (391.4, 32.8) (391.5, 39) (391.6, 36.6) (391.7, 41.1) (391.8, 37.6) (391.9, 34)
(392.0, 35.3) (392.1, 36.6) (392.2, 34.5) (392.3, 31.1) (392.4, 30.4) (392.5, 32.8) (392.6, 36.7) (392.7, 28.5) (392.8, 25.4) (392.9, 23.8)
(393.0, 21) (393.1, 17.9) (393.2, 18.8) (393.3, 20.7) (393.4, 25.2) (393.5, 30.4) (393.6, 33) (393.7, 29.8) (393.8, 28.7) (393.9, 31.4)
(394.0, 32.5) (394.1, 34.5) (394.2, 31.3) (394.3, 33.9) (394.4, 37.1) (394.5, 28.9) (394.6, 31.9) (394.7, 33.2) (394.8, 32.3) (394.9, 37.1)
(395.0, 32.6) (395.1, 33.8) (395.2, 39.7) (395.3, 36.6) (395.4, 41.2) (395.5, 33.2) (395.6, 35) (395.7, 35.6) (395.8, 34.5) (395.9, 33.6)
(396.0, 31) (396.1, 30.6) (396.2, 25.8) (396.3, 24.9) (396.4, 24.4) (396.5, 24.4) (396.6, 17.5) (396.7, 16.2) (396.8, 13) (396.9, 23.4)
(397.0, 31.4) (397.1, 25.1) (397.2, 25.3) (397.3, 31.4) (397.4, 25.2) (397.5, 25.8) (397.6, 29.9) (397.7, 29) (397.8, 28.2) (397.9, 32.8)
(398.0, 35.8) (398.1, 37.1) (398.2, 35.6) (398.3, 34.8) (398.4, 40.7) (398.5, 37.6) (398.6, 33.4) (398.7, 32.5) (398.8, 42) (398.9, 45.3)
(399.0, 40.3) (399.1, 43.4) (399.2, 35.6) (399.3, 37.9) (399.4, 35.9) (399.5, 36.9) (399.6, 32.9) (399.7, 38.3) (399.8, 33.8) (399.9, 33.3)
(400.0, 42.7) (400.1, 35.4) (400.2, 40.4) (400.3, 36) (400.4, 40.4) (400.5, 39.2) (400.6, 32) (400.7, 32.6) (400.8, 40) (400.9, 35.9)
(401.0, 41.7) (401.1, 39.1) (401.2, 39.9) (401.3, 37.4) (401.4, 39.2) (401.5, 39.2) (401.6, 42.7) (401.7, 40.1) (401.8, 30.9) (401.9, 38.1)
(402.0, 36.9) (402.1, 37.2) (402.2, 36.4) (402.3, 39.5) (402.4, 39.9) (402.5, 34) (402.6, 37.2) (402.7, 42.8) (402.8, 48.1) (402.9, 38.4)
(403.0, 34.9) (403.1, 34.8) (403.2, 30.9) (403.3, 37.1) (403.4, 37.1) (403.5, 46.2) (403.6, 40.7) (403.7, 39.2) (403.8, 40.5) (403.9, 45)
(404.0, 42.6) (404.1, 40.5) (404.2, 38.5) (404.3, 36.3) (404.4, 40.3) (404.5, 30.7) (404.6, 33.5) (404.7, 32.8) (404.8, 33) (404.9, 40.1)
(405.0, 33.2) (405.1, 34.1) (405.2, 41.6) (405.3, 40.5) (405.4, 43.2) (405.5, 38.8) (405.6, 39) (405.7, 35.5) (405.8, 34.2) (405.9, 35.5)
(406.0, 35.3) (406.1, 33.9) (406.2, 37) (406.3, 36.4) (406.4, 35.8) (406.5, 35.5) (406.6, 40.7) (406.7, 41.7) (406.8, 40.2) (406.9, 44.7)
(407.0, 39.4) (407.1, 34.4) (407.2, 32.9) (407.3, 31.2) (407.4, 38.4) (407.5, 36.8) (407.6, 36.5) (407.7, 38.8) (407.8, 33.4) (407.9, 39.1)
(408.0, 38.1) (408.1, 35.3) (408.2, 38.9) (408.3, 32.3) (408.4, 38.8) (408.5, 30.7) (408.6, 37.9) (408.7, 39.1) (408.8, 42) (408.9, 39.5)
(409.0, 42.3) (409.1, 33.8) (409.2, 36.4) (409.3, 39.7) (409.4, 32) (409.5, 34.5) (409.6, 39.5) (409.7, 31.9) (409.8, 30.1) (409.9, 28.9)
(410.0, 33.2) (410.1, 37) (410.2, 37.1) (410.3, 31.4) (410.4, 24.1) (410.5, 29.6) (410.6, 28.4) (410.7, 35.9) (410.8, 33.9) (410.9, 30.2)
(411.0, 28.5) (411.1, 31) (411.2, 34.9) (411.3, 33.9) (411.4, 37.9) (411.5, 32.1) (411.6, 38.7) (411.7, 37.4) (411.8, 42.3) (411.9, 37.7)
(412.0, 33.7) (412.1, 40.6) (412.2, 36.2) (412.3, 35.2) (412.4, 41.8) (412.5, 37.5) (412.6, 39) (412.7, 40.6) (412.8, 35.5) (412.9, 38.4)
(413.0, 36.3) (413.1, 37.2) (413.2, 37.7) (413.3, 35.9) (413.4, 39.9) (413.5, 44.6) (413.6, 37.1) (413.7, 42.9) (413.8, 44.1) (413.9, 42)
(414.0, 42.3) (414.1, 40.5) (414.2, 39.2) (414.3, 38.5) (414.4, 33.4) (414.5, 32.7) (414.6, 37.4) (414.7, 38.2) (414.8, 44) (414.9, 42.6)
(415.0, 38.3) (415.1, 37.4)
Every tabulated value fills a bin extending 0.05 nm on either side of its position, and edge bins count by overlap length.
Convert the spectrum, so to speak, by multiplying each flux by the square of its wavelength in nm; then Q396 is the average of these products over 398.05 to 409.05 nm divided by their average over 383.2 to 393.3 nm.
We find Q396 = 1.27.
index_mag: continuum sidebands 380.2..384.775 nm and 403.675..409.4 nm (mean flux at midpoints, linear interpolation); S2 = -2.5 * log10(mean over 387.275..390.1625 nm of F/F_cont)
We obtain 0.02 mag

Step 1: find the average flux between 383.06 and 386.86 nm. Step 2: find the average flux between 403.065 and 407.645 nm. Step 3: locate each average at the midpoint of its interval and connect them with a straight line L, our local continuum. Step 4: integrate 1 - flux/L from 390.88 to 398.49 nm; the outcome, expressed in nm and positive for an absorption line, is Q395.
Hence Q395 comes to 0.713 nm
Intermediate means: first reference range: 31.5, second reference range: 37.5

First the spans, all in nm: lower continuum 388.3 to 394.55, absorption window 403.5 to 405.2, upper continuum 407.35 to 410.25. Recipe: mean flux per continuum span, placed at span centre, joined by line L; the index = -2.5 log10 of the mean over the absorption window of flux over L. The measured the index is -0.08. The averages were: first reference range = 31.9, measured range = 37.9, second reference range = 36.3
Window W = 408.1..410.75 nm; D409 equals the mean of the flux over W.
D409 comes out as 34.8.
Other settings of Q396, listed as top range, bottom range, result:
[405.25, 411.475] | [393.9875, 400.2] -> 1.15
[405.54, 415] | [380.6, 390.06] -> 1.32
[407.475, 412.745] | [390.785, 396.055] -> 1.18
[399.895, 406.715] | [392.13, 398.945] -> 1.29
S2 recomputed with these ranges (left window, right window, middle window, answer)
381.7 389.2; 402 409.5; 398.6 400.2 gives -0.060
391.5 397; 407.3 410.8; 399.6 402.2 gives -0.153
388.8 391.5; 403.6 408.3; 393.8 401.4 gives 0.060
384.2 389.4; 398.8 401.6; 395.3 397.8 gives 0.299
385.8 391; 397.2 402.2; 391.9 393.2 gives 0.180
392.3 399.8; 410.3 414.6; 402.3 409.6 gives -0.094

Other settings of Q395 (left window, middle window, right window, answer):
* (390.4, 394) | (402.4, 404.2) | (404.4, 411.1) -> -0.25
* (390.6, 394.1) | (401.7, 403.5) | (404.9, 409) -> -0.10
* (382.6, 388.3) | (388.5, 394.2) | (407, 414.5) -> 0.17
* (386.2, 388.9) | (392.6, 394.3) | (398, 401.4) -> 0.38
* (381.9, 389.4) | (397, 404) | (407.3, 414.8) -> -0.48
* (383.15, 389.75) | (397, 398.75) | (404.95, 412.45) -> 0.11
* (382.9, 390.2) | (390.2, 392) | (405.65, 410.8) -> -0.20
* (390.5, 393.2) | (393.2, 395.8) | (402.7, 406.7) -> 0.11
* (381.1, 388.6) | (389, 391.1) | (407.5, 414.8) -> -0.05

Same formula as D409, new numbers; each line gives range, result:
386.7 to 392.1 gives 33.3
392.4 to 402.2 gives 32.9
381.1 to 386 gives 30.1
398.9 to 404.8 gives 38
